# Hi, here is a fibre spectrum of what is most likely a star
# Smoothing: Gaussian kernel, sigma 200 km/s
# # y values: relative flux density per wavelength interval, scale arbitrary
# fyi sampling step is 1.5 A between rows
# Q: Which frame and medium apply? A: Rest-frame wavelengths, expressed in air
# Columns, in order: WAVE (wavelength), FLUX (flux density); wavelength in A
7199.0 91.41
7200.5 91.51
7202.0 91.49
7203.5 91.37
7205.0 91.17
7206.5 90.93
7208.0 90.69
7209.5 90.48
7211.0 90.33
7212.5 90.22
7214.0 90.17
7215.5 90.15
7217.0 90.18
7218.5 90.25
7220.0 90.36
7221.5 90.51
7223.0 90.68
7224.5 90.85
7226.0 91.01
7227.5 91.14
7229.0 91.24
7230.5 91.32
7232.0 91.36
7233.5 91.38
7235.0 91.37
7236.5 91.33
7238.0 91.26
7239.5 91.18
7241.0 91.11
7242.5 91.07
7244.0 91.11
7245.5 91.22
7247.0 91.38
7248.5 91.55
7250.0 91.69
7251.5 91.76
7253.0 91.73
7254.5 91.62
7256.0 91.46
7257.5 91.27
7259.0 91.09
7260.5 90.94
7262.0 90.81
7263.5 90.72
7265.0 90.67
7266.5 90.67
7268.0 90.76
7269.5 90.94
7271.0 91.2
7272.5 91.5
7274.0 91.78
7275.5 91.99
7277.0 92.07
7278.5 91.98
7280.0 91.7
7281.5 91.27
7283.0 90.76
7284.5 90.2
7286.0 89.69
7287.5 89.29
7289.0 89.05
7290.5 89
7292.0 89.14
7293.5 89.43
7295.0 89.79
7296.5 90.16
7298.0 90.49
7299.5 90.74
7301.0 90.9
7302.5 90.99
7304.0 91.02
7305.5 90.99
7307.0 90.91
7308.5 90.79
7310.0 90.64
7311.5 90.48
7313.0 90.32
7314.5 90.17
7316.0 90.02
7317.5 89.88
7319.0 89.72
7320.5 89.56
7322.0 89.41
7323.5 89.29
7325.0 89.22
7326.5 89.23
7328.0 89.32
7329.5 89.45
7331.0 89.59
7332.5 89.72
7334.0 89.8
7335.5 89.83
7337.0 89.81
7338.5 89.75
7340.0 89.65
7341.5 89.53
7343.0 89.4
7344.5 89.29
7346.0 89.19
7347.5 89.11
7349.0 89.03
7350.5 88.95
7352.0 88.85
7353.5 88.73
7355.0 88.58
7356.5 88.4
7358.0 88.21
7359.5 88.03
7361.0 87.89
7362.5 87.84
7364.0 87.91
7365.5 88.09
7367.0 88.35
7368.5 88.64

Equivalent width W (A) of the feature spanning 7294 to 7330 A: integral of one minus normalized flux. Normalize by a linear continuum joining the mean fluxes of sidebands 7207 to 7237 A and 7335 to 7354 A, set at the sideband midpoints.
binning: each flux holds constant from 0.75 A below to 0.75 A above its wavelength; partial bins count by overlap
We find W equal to -0.18 A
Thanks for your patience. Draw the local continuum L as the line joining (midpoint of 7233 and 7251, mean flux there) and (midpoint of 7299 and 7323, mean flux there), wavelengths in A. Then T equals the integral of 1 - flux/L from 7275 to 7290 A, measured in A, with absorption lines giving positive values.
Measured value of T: 0.0 A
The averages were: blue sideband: 91.3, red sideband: 90.4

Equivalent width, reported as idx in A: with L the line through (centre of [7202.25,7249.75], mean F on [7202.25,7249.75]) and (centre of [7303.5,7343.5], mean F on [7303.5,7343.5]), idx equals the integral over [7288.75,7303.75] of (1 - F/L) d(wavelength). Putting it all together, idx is 0.0 A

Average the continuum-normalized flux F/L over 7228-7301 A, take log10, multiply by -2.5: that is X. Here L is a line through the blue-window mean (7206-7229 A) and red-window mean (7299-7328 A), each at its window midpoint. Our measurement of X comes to -0.01 mag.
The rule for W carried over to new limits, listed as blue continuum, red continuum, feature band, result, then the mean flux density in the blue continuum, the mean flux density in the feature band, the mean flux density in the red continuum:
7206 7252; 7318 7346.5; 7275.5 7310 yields -0.2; 90.9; 90.5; 89.5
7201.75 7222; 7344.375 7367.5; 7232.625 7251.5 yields -0.2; 90.6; 91.3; 88.5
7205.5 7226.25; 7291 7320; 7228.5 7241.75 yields -0.1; 90.5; 91.3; 90.3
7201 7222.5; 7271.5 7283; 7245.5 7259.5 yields 0.0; 90.6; 91.5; 91.7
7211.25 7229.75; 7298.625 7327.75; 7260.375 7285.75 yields -0.2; 90.6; 91.2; 90.2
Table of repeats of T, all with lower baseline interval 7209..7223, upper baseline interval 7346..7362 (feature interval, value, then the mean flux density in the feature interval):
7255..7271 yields -0.22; 91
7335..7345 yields -0.09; 89.6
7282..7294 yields -0.03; 89.6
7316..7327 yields -0.06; 89.5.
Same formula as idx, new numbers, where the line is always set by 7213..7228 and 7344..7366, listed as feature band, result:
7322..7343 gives -0.2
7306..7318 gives -0.2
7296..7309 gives -0.2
